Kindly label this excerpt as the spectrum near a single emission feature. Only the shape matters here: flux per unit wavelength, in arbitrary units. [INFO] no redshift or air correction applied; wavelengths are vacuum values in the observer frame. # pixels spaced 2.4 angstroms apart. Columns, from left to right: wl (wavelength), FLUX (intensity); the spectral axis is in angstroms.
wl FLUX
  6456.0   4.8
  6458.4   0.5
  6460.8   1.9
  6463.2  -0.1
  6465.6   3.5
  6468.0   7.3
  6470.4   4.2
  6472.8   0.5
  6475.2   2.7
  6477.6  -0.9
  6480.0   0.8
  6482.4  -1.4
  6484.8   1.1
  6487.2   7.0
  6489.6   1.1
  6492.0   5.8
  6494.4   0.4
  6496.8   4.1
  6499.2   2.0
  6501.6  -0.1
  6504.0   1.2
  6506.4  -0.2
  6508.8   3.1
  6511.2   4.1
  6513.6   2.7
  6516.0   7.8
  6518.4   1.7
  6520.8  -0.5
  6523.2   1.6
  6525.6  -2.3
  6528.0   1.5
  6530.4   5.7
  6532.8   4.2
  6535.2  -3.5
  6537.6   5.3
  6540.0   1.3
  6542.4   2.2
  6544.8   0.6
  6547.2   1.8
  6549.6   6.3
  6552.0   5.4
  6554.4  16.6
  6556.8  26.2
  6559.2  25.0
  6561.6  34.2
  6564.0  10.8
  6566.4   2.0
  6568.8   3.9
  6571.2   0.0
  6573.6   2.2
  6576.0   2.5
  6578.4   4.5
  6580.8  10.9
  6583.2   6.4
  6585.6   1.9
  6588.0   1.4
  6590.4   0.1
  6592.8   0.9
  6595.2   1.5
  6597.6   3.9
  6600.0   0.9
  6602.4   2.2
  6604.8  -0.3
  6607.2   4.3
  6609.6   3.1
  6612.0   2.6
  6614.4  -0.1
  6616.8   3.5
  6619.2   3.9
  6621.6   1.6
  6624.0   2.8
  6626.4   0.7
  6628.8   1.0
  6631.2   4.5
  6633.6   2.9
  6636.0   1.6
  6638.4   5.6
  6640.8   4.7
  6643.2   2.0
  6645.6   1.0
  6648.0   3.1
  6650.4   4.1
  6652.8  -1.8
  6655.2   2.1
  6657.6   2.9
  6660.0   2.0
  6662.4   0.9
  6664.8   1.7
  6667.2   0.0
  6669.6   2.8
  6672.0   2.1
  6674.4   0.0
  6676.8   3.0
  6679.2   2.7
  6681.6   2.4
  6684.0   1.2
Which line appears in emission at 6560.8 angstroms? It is [O II] 3727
